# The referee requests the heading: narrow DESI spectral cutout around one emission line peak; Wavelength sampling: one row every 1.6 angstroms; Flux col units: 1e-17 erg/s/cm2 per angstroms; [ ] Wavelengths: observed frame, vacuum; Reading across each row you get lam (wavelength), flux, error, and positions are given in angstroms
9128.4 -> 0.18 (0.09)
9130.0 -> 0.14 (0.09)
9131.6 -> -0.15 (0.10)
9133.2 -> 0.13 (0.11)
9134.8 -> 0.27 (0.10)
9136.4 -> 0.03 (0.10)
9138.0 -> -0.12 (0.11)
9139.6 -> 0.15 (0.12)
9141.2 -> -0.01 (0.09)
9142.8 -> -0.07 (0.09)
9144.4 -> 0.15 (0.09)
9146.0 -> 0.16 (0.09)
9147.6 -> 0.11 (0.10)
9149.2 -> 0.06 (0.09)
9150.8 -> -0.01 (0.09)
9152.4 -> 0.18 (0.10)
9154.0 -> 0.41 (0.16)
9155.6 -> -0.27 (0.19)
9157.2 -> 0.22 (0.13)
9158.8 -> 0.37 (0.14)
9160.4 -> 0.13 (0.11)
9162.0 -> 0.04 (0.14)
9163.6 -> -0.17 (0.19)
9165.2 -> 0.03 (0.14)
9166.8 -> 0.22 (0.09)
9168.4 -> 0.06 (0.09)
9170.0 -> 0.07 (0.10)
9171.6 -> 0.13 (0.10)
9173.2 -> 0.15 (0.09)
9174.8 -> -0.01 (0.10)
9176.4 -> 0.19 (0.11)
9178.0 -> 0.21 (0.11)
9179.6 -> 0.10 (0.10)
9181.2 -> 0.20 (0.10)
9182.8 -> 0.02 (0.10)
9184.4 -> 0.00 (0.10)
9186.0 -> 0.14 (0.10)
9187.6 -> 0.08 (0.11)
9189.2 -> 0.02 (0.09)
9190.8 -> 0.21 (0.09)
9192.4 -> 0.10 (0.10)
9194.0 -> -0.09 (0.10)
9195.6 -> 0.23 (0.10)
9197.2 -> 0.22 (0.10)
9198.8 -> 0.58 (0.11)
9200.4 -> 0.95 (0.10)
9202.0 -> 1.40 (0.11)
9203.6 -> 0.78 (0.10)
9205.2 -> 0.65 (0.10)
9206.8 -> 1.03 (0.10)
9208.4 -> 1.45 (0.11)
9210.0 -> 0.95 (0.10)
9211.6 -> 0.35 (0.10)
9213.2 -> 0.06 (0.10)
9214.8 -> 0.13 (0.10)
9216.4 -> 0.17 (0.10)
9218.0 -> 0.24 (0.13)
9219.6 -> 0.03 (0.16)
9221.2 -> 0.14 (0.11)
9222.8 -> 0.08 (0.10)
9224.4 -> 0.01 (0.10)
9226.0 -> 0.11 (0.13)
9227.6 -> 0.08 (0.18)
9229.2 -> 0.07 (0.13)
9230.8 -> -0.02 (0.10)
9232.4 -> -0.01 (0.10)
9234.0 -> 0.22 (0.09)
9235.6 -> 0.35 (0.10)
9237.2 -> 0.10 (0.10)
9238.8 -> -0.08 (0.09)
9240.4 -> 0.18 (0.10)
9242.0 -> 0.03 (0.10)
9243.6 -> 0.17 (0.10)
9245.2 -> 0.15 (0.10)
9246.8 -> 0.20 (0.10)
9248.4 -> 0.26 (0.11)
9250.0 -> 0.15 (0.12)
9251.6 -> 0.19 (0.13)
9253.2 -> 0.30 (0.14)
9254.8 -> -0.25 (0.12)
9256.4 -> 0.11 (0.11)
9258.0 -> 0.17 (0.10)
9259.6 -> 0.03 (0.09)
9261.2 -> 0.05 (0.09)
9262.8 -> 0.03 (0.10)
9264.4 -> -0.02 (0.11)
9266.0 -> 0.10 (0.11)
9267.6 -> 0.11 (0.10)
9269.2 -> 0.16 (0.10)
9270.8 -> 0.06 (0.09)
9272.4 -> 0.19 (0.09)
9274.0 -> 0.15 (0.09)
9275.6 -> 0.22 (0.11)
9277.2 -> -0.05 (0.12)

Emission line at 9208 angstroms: [O II]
